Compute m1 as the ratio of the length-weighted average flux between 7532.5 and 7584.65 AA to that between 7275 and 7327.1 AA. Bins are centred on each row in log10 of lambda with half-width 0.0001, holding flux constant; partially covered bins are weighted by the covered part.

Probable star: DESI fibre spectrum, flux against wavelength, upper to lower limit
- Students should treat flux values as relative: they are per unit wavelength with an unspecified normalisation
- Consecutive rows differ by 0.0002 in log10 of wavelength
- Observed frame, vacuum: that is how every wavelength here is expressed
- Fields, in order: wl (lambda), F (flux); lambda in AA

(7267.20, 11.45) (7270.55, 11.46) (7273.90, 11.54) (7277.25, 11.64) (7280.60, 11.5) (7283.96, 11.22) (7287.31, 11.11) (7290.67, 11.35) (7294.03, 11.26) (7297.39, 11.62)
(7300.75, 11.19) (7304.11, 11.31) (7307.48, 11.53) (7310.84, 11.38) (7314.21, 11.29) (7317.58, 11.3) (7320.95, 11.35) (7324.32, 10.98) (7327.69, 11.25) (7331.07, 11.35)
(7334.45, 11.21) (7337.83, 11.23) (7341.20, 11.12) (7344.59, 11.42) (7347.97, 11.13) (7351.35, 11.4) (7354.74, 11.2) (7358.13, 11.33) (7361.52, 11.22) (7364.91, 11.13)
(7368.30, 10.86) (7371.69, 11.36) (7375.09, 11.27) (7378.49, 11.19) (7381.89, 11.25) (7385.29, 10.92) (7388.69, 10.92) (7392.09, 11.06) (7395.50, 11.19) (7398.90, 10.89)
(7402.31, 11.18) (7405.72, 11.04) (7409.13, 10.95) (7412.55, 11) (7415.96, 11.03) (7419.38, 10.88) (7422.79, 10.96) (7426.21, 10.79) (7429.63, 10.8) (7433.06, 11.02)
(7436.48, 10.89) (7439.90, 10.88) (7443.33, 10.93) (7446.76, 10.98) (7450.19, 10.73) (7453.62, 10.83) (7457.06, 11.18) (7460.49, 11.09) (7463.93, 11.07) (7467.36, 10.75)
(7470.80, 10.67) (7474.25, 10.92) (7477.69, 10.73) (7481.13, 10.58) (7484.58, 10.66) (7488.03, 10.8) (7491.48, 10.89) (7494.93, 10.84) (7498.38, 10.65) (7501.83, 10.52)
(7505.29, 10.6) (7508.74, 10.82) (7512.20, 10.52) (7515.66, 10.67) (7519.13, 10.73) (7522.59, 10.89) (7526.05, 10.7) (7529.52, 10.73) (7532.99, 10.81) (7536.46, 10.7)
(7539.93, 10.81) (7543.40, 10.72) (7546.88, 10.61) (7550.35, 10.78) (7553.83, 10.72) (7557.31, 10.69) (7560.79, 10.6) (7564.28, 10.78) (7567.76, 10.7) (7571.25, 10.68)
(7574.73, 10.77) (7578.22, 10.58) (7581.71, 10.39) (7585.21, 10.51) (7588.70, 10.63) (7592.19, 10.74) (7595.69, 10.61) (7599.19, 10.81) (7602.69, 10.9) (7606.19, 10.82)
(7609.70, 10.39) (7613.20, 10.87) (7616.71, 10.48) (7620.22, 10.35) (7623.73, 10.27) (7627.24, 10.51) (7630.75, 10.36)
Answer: 0.9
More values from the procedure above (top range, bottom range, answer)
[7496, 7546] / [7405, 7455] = 0.98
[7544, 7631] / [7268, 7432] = 0.95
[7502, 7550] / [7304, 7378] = 0.95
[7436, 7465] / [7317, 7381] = 0.98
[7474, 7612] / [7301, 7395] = 0.95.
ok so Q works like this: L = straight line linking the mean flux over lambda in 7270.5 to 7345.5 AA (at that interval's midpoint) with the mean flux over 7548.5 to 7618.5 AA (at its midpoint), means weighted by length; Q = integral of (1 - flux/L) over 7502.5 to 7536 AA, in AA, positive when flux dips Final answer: 0.3 AA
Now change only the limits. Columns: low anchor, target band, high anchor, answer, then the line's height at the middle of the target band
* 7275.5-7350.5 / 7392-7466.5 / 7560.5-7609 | 0.47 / 11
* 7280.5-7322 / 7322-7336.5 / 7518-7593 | 0.07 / 11.3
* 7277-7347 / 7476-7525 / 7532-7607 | 0.69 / 10.9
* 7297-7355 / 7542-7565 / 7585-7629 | 0.09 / 10.7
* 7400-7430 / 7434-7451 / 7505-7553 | 0.02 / 10.9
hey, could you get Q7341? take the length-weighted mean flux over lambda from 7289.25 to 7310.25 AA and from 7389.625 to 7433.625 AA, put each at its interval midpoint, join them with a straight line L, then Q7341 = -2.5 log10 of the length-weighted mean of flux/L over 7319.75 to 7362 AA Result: 0.00 mag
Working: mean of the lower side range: 11.4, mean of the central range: 11.2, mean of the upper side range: 11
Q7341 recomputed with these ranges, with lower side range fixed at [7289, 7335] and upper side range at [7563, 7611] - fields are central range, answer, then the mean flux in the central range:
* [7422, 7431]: 0.02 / 10.8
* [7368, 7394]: 0.00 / 11.1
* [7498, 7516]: 0.02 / 10.6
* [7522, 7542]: 0.00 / 10.8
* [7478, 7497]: 0.02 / 10.8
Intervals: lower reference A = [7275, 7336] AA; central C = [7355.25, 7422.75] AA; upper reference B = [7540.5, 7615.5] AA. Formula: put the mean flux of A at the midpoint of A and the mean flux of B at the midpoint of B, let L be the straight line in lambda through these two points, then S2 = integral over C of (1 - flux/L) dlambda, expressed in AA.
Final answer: 0.3 AA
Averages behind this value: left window 11.3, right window 10.7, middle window 11.1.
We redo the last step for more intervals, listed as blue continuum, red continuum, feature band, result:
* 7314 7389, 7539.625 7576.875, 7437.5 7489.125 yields 0.4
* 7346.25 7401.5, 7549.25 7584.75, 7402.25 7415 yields 0.0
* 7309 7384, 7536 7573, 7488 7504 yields 0.2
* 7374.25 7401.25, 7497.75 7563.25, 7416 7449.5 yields 0.2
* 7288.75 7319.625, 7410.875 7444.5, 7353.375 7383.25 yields -0.2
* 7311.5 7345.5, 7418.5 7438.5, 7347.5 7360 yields -0.1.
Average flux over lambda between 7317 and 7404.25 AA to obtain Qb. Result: 11.2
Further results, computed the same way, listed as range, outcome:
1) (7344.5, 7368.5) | 11.2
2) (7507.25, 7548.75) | 10.7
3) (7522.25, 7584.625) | 10.7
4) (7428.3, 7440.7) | 10.9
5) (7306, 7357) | 11.3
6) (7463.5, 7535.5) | 10.7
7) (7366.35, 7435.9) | 11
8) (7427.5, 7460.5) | 10.9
